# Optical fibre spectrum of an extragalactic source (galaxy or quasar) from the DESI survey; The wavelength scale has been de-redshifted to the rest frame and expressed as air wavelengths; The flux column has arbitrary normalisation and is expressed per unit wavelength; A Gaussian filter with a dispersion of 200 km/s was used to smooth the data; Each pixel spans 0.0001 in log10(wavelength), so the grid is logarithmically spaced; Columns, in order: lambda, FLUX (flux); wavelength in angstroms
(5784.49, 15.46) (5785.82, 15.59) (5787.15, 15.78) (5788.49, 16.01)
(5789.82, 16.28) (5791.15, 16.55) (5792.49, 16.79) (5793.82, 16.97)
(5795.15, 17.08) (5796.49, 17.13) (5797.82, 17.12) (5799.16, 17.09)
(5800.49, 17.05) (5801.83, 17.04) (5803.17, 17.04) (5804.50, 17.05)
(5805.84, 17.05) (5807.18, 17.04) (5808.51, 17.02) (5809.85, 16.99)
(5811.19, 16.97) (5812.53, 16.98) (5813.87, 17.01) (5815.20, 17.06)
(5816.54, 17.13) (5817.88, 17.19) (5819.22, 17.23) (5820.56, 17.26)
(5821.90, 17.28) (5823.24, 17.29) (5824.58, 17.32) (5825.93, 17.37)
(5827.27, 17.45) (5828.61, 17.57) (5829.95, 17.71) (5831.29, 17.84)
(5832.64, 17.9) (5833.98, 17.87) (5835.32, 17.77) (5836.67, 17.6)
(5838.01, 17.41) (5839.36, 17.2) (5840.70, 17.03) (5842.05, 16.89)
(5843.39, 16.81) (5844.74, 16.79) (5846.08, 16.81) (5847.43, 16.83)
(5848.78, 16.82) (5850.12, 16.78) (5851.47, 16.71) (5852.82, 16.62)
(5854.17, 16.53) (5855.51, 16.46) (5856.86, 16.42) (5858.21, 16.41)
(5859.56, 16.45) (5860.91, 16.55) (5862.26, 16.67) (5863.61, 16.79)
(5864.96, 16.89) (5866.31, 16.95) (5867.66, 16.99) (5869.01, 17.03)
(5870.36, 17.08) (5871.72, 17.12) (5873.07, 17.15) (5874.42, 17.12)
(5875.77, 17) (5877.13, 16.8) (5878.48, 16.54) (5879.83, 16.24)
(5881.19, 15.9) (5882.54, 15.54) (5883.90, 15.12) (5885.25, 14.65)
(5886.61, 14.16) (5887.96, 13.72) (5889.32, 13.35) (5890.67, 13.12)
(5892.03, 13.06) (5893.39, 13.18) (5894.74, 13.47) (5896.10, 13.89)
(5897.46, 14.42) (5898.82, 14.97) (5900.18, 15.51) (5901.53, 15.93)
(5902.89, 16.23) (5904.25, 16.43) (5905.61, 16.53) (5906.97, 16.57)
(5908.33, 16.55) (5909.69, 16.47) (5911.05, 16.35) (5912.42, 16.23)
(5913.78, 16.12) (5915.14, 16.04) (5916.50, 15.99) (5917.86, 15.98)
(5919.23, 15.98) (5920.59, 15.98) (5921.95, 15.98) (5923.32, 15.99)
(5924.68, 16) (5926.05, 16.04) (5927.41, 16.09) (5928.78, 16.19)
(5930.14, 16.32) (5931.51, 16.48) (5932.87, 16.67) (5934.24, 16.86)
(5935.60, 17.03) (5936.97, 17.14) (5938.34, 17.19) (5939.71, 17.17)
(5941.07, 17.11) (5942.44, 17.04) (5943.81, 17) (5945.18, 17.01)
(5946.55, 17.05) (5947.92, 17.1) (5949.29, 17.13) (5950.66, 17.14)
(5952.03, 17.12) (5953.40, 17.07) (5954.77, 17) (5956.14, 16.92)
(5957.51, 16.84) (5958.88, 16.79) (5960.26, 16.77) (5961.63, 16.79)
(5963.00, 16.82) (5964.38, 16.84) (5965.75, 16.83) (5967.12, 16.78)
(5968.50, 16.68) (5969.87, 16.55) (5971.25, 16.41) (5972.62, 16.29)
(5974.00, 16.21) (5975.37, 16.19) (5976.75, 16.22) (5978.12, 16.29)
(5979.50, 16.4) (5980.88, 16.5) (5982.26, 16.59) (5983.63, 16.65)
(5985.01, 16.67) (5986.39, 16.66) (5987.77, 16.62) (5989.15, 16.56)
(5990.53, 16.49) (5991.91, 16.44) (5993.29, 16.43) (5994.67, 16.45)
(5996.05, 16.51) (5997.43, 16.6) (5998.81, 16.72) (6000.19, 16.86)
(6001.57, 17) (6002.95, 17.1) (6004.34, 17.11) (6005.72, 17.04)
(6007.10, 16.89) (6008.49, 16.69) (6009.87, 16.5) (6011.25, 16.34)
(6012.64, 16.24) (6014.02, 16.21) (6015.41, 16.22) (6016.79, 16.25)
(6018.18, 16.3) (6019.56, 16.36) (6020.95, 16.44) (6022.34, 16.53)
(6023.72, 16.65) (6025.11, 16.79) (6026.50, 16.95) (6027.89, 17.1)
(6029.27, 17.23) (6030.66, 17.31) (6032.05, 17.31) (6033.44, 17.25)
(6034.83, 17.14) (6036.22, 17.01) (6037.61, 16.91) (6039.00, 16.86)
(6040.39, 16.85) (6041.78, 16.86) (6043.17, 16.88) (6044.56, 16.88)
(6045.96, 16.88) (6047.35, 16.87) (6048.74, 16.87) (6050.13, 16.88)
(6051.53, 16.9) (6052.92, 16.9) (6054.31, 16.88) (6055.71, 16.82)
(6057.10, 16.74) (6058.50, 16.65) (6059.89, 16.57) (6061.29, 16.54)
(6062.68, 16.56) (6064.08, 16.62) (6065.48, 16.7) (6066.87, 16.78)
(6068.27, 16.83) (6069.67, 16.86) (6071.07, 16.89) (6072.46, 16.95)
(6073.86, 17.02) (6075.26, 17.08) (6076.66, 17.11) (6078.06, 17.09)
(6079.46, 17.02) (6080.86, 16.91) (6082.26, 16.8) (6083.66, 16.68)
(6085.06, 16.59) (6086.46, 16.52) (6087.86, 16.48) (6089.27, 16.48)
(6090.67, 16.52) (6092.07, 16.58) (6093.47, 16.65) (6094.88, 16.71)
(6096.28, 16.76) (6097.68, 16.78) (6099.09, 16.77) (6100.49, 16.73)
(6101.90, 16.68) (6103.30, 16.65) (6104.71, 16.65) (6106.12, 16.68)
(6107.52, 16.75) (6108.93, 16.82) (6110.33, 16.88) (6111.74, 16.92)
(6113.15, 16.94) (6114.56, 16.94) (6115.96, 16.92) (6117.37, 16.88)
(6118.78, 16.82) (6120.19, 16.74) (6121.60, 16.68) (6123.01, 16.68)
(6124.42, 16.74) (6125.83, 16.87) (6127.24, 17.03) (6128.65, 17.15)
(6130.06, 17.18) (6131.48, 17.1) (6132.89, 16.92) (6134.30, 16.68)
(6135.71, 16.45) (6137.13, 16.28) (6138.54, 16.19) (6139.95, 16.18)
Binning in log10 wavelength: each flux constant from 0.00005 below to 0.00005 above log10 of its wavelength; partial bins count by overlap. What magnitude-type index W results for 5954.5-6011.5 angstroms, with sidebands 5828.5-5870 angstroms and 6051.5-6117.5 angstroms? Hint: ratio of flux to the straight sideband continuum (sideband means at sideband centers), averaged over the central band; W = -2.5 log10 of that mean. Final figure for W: 0.01 mag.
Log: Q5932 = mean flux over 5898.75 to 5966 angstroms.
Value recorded 16.6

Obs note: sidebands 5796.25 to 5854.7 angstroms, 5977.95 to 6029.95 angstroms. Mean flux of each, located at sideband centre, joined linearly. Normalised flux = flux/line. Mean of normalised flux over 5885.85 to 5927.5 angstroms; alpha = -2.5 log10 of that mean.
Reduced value 0.10 mag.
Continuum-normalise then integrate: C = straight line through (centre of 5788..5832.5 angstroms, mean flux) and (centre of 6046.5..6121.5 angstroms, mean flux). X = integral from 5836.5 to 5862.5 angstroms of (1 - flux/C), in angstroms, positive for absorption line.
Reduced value 0.4 angstroms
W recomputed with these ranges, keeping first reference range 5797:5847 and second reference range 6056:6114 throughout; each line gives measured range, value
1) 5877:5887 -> 0.10 mag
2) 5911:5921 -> 0.07 mag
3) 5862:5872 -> 0.01 mag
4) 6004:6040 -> 0.01 mag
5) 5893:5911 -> 0.11 mag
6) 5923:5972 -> 0.01 mag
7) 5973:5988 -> 0.03 mag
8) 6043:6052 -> 0.00 mag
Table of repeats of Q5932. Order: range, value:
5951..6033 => 16.7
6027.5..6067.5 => 16.9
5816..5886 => 16.9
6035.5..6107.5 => 16.8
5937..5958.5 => 17.1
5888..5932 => 15.5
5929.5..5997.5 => 16.7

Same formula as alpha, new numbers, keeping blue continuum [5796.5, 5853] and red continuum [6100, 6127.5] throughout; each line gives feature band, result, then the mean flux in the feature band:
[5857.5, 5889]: 0.055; 16.3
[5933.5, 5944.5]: -0.003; 17.1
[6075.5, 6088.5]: 0.001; 16.8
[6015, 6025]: 0.032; 16.4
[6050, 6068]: 0.009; 16.7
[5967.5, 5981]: 0.039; 16.4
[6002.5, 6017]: 0.021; 16.6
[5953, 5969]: 0.010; 16.8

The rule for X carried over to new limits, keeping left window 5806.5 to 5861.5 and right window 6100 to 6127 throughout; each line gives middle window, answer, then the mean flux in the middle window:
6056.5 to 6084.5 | 0.0 angstroms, 16.8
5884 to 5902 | 3.1 angstroms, 14.1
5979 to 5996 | 0.4 angstroms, 16.5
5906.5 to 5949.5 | 1.2 angstroms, 16.5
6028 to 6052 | -0.2 angstroms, 17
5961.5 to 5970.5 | 0.1 angstroms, 16.8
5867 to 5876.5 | 0.0 angstroms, 17.1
